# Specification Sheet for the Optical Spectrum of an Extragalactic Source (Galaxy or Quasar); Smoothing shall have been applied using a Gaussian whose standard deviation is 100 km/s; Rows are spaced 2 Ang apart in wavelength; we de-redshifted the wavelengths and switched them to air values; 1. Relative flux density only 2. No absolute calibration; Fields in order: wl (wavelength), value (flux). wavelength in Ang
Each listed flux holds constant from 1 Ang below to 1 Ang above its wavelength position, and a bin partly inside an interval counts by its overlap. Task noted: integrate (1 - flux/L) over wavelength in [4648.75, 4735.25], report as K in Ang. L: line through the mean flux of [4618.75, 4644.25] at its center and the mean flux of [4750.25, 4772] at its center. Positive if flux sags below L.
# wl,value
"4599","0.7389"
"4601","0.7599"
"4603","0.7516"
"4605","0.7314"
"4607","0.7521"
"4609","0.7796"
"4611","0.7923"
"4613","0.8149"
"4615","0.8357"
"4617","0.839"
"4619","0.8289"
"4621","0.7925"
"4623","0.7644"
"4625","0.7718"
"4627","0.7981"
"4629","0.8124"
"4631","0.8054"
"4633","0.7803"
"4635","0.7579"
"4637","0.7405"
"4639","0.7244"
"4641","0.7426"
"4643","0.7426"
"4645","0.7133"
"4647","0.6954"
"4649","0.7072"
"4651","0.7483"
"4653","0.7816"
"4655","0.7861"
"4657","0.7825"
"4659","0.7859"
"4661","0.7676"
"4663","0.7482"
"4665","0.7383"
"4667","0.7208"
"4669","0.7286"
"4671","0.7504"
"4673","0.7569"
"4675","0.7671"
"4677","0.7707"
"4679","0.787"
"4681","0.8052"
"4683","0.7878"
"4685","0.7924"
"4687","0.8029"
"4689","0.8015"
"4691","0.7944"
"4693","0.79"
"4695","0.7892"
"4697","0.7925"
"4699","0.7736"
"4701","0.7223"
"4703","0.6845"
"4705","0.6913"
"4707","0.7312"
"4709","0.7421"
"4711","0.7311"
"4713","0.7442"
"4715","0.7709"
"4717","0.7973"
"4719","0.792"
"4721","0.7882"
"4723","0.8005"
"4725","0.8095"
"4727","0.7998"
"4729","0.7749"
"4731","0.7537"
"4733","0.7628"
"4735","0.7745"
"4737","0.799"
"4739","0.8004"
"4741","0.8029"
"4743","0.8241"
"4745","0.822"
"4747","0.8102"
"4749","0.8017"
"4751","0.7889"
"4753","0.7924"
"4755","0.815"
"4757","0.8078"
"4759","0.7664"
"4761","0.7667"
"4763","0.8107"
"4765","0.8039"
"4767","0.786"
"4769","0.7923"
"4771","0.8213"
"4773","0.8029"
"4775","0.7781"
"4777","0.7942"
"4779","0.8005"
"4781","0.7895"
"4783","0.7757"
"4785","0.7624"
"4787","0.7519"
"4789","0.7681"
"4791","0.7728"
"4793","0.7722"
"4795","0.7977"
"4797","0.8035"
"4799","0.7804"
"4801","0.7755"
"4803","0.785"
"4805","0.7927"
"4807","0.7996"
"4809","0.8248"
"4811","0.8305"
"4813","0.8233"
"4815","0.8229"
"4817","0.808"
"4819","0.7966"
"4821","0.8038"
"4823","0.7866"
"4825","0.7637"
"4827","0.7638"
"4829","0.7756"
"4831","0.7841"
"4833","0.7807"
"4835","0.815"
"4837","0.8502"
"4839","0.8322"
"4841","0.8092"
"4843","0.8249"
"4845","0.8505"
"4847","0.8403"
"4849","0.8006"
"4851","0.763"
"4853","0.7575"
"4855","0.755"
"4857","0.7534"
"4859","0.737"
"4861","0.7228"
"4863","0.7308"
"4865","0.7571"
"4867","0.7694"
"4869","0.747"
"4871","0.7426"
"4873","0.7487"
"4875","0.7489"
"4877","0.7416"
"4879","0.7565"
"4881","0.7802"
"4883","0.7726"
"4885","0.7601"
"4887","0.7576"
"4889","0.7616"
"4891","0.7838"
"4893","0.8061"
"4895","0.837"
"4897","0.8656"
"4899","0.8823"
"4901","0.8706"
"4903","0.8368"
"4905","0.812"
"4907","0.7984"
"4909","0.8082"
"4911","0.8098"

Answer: 1.76 Ang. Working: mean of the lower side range 0.772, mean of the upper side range 0.796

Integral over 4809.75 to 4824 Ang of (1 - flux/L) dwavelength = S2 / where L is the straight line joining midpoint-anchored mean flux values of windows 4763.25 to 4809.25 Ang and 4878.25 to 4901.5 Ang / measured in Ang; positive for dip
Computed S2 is -0.3 Ang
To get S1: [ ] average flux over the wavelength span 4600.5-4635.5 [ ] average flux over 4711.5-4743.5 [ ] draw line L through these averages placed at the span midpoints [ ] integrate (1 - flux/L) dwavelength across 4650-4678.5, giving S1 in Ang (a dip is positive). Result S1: 1.0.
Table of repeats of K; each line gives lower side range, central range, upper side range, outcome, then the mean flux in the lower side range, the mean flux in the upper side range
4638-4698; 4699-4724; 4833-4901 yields 0.57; 0.763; 0.785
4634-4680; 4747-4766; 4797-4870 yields -0.58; 0.75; 0.789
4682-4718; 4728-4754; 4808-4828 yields -0.53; 0.763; 0.802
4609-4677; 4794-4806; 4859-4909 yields -0.18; 0.768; 0.783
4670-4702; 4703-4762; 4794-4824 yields 0.66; 0.78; 0.802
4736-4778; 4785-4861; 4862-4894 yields -1.37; 0.799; 0.76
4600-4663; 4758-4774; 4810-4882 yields -0.32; 0.77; 0.783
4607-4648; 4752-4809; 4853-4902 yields -1.02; 0.776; 0.774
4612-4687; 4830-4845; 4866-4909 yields -0.58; 0.77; 0.79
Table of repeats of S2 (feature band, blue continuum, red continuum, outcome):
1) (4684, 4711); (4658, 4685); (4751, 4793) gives 0.31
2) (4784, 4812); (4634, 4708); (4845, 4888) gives -1.00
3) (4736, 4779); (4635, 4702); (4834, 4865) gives -1.36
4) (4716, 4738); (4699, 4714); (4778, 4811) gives -1.43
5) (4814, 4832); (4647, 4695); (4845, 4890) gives -0.63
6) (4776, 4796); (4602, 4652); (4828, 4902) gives 0.04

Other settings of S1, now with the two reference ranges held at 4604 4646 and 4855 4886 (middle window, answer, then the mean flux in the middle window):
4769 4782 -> -0.6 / 0.797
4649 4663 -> 0.1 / 0.769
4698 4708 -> 0.6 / 0.721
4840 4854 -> -1.0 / 0.807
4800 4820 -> -1.3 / 0.806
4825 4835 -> -0.3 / 0.779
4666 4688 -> 0.0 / 0.77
